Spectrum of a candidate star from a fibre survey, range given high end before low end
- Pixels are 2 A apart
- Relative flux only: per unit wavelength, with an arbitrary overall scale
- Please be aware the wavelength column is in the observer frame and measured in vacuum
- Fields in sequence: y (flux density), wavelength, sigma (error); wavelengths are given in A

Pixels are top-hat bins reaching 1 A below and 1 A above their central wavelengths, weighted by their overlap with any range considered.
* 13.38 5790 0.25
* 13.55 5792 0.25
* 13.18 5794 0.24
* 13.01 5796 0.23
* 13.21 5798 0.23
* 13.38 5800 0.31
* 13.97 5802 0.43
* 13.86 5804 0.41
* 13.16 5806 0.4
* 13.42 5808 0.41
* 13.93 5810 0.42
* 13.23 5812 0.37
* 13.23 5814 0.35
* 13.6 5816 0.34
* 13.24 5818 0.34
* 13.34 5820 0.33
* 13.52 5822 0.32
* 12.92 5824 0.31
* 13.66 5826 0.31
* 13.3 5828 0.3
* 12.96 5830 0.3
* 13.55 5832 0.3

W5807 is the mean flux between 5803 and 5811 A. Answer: 13.6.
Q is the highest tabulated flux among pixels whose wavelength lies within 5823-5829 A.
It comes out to 13.66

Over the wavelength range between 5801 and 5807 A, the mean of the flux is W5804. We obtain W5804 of 13.7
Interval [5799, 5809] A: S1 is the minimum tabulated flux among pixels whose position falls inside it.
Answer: 13.16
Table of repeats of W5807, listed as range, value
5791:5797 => 13.2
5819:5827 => 13.4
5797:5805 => 13.6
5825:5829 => 13.5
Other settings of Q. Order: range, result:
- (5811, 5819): 13.6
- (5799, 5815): 13.97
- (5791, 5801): 13.55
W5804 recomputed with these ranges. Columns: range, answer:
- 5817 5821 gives 13.3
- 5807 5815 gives 13.5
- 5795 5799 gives 13.1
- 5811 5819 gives 13.3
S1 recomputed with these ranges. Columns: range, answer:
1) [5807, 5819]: 13.23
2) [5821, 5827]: 12.92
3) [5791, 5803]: 13.01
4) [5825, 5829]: 13.3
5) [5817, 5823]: 13.24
